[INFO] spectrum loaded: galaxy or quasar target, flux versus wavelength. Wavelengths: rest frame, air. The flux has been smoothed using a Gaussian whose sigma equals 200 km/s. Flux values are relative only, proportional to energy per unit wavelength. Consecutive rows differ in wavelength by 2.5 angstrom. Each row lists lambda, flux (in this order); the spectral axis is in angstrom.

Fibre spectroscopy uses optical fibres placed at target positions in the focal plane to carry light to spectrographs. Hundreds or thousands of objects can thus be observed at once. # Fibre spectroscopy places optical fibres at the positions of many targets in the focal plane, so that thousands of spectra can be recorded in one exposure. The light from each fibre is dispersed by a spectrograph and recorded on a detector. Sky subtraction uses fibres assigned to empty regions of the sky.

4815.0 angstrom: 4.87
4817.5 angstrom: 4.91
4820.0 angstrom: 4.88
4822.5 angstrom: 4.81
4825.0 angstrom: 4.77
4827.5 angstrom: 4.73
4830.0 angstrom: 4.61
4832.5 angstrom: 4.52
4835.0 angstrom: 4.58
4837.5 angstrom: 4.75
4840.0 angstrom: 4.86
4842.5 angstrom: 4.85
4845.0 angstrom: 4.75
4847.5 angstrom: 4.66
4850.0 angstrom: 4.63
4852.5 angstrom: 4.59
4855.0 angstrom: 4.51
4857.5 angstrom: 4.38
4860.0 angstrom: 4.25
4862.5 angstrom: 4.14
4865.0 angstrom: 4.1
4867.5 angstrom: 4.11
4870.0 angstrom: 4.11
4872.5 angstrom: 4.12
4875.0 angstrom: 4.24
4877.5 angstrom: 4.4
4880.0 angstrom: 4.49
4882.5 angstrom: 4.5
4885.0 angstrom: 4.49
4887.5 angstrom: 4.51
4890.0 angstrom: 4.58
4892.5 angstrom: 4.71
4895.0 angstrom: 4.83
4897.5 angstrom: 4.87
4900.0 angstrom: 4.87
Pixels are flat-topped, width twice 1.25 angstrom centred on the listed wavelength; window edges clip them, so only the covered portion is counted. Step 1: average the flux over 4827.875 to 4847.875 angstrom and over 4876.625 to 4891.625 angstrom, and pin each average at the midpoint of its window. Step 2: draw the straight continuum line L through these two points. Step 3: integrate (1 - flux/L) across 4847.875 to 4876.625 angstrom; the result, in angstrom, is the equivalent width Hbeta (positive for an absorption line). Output 1.8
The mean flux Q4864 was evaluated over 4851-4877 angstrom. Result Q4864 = 4.26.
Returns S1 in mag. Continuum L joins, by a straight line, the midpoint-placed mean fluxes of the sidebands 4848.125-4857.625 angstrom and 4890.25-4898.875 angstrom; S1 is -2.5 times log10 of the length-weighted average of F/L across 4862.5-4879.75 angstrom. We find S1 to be 0.11 mag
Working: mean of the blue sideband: 4.55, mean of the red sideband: 4.78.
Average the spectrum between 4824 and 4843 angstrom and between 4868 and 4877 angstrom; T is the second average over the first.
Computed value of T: 0.89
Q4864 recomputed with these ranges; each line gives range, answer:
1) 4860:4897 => 4.39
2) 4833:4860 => 4.63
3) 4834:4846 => 4.76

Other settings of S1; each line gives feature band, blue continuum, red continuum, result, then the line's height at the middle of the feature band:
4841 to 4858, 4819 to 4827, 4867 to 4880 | -0.03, 4.51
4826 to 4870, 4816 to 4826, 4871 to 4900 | 0.05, 4.71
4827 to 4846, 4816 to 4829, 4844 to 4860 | 0.00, 4.69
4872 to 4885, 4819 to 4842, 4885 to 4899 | 0.08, 4.69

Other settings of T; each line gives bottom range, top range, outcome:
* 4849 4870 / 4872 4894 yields 1.03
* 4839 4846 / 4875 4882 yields 0.92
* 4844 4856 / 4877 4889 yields 0.97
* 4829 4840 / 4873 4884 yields 0.95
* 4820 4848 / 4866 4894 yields 0.93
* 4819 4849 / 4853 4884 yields 0.91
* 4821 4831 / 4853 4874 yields 0.89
